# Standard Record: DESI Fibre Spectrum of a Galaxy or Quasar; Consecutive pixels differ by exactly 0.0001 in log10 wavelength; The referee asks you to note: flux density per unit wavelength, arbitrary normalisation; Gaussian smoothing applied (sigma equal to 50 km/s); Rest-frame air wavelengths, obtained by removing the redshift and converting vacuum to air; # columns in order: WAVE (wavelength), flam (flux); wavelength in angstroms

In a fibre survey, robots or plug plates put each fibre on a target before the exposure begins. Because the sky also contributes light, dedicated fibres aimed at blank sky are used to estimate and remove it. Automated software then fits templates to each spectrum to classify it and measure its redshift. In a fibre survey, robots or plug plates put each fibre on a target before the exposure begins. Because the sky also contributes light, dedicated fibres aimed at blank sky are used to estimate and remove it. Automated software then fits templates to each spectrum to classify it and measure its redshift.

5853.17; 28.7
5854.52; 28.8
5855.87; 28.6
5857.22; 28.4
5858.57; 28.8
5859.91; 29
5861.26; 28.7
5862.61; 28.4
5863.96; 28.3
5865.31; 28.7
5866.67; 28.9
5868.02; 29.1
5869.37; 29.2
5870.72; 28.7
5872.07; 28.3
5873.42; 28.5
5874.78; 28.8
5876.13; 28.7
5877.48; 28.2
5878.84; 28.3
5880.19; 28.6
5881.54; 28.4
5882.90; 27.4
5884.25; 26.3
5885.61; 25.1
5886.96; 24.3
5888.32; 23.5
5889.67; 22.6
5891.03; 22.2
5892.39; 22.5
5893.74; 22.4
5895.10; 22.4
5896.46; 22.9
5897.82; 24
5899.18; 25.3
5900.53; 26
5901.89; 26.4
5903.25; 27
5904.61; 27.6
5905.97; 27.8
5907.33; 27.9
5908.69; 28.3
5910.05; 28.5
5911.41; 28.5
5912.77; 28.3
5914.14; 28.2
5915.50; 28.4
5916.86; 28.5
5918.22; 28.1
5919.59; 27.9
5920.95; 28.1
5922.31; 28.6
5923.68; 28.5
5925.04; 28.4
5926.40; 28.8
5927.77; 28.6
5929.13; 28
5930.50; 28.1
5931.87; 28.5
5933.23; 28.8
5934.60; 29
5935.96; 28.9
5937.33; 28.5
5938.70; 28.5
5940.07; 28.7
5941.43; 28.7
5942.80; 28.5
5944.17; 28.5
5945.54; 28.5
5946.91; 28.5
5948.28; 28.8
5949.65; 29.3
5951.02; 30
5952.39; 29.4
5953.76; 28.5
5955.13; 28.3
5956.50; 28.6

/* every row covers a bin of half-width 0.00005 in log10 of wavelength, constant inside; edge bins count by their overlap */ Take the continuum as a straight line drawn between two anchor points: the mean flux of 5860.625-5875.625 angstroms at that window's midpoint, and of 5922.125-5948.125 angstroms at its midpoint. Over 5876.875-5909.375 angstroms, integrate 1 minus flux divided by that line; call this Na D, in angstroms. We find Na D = 3.4 angstroms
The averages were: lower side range 28.7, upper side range 28.6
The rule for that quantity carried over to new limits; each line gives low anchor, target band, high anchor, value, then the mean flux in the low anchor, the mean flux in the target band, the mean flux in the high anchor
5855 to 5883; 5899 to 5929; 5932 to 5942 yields 0.78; 28.6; 28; 28.7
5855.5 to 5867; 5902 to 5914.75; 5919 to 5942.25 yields 0.27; 28.6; 27.9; 28.5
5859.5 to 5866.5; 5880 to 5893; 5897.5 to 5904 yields 0.94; 28.6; 25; 25.9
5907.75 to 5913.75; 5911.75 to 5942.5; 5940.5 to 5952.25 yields 0.14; 28.3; 28.5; 28.9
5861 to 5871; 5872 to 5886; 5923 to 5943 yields 0.39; 28.7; 27.9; 28.6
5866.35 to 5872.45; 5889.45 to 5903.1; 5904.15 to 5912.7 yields 2.18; 28.9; 23.8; 28.1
